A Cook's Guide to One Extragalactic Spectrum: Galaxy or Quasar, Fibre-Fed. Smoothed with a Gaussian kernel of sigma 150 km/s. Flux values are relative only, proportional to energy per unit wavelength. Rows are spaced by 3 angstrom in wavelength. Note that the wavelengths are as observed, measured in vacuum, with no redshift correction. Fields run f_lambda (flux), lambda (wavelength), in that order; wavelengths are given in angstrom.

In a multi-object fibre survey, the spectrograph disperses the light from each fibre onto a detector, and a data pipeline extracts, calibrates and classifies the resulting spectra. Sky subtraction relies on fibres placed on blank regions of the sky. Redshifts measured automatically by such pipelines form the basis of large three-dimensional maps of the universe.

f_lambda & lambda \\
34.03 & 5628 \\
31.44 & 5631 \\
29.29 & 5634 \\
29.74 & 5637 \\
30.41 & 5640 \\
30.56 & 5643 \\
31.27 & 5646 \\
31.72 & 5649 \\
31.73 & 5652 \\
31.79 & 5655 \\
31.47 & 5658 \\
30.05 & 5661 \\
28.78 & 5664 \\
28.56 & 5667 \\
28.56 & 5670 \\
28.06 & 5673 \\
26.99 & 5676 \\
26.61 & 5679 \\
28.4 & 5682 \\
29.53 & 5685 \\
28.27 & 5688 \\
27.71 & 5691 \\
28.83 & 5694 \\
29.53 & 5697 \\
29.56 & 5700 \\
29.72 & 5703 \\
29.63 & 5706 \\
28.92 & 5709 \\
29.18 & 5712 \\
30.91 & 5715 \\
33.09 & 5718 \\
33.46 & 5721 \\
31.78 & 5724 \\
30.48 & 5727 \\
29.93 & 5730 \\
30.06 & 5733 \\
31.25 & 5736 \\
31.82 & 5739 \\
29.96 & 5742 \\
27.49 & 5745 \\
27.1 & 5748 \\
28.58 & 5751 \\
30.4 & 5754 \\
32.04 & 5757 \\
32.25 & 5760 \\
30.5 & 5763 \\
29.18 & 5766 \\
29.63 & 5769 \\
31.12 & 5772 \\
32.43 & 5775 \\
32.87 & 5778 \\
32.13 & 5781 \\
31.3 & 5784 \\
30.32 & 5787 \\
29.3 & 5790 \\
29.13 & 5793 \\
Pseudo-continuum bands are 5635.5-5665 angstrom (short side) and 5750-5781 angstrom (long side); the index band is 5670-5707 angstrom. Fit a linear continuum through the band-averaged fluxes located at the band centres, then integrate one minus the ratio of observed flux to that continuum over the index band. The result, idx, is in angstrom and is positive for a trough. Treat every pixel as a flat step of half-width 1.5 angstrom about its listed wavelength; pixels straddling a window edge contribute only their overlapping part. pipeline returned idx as 2.8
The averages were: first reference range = 30.8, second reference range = 31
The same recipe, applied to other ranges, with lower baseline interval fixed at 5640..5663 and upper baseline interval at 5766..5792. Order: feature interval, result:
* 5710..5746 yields 0.3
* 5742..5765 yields 0.9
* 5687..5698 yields 0.9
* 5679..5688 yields 0.8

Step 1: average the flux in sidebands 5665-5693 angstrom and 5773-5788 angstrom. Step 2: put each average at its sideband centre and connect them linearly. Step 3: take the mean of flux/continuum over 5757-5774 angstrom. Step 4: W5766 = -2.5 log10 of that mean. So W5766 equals 0.02 mag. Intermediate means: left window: 28.1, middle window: 30.7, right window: 31.8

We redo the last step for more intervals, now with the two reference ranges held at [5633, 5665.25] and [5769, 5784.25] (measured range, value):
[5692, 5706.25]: 0.062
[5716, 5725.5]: -0.047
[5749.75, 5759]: 0.039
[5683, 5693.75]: 0.090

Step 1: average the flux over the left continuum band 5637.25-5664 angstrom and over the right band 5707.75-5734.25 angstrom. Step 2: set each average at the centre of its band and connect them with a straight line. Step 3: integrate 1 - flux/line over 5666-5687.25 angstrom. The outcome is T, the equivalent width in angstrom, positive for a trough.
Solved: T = 1.9 angstrom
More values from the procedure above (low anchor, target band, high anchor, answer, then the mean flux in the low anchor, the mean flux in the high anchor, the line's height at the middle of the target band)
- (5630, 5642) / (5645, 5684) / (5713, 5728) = 1.6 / 30.2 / 31.9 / 30.8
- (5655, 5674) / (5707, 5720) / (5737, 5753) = -0.6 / 29.5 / 29.1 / 29.3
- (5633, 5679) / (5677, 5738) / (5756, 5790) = 1.2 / 29.8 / 31.2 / 30.4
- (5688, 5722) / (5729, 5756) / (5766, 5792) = 0.7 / 29.9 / 31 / 30.5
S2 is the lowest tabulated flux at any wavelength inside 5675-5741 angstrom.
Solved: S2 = 26.61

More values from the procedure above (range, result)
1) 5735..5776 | 27.1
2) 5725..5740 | 29.93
